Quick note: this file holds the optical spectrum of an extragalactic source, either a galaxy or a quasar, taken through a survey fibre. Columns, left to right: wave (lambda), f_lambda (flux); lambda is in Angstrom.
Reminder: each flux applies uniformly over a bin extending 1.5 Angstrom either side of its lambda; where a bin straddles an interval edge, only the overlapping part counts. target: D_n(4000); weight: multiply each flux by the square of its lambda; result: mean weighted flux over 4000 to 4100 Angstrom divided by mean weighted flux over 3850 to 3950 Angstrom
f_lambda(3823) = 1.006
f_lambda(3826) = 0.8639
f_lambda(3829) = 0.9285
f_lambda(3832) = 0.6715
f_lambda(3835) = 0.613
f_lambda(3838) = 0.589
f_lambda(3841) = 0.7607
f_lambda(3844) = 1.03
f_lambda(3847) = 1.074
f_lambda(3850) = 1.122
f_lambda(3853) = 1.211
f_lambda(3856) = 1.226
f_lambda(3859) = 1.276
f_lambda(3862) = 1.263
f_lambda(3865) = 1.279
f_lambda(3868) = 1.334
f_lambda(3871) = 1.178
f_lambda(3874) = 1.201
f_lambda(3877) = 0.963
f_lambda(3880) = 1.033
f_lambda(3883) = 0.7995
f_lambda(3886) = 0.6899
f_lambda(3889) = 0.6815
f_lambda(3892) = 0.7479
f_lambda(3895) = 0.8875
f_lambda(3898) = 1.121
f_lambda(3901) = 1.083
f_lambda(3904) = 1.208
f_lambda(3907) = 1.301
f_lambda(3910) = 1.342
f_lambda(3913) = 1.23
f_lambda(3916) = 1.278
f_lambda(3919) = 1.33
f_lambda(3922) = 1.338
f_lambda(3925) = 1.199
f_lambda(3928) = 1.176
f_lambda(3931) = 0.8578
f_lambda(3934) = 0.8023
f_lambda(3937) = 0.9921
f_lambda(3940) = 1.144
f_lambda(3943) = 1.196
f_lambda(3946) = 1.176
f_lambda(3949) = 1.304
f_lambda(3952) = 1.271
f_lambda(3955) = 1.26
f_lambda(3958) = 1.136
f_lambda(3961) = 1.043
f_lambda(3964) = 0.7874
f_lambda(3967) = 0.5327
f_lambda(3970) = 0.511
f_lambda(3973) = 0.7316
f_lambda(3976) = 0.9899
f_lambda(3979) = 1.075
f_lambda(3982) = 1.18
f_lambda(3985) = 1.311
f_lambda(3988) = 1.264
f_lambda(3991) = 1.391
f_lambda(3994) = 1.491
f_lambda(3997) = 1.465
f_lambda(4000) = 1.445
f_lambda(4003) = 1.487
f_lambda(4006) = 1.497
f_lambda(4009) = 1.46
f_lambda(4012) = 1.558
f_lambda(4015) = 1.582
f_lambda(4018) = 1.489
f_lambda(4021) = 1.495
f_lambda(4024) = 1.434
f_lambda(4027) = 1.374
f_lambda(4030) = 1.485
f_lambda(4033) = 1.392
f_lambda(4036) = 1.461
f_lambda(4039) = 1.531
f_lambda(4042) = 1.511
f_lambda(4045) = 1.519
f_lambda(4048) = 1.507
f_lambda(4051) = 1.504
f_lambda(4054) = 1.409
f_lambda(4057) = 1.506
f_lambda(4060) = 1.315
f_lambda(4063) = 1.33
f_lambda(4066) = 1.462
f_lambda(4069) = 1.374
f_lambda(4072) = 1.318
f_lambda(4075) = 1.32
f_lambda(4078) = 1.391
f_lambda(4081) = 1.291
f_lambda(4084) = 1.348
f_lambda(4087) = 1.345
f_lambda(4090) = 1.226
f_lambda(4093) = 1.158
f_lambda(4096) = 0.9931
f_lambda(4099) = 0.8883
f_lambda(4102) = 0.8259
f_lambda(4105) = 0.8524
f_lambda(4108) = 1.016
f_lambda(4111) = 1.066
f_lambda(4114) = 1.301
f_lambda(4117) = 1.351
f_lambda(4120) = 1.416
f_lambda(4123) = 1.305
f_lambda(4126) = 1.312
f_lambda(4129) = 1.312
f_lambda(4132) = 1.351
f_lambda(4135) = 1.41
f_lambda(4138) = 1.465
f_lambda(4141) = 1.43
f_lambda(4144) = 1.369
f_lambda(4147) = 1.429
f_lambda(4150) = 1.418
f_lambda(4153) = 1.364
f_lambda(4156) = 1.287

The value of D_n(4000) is 1.3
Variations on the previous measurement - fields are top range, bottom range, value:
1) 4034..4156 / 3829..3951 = 1.37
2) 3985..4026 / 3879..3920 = 1.47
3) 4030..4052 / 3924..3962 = 1.40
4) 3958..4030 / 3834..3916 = 1.26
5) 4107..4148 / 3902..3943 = 1.26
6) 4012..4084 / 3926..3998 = 1.38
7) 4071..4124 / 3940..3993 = 1.18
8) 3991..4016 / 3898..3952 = 1.32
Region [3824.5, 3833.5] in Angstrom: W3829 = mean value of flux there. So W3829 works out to 0.821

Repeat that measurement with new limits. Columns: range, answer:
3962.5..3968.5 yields 0.66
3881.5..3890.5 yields 0.724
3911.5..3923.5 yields 1.29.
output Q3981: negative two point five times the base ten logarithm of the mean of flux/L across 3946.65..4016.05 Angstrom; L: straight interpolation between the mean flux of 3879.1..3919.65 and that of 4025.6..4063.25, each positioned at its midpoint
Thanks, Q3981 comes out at 0.068 mag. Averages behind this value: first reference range 1.05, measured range 1.2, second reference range 1.45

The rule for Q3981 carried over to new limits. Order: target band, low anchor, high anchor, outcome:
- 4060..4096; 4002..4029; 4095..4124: -0.07 mag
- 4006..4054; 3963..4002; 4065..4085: -0.20 mag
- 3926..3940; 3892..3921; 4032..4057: 0.25 mag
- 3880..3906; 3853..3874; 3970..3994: 0.31 mag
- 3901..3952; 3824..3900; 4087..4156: -0.13 mag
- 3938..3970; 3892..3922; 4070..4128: 0.13 mag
